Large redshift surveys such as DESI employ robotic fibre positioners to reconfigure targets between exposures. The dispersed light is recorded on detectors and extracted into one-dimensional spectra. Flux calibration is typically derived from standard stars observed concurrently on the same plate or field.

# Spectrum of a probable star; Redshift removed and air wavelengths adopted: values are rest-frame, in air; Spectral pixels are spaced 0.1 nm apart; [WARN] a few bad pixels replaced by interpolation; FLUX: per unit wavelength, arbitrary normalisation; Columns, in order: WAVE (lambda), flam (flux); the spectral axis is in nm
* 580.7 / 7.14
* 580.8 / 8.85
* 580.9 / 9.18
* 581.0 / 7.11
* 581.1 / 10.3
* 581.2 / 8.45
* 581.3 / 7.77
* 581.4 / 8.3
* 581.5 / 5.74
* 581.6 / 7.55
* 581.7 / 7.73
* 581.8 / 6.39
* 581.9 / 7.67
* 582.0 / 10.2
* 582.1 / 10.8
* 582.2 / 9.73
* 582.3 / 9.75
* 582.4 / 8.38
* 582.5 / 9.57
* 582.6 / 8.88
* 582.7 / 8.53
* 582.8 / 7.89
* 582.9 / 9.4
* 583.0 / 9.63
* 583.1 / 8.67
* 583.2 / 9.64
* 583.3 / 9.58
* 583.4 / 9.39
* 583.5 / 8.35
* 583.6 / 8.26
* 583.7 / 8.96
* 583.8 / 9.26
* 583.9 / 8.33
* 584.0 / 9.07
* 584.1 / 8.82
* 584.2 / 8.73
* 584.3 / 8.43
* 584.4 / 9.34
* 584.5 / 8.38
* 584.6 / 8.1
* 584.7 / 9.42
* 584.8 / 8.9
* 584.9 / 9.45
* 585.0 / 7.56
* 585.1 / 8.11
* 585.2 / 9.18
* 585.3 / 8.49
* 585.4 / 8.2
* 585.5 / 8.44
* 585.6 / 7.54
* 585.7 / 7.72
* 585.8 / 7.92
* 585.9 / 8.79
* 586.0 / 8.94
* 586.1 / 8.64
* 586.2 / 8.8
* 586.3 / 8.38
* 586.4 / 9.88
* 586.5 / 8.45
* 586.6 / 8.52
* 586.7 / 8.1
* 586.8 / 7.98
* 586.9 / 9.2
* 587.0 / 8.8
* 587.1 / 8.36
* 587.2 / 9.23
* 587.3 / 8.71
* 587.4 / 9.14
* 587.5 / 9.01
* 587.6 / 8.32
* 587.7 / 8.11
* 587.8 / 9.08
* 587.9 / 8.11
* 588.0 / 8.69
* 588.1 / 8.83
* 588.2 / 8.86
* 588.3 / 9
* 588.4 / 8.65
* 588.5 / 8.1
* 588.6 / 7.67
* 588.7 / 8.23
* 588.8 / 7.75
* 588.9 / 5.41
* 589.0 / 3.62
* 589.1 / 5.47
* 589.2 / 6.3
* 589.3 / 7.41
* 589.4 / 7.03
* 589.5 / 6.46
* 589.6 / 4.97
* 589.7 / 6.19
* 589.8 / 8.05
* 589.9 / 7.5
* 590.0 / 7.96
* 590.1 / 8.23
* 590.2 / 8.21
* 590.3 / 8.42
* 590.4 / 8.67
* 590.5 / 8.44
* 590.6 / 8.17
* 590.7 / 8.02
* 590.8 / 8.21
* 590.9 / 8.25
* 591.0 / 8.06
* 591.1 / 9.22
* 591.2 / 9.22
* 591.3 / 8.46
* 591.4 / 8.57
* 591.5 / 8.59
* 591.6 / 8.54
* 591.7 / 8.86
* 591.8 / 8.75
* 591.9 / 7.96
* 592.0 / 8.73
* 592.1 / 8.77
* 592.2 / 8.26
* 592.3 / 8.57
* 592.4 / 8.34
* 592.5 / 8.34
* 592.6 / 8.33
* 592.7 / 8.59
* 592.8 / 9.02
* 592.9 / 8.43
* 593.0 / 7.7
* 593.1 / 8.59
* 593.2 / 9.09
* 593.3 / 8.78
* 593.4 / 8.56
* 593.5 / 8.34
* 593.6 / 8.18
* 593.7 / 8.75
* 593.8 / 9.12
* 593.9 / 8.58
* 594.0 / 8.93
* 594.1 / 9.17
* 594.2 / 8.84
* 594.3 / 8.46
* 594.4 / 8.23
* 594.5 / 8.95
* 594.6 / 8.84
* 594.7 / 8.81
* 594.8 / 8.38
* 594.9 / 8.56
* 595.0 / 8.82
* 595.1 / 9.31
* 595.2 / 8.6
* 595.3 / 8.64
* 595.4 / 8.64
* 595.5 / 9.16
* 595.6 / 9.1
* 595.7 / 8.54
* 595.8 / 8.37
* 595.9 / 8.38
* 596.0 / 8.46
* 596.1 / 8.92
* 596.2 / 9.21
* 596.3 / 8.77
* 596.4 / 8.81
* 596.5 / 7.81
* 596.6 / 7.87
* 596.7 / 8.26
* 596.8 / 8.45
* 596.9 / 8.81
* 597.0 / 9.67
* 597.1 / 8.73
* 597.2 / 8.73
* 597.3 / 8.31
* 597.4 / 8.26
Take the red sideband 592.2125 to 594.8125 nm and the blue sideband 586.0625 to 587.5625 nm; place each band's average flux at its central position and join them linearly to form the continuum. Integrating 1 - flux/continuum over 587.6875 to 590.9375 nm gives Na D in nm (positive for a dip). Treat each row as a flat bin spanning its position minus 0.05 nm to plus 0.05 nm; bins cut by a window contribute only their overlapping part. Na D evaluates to 0.40 nm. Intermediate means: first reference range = 8.74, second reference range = 8.61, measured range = 7.63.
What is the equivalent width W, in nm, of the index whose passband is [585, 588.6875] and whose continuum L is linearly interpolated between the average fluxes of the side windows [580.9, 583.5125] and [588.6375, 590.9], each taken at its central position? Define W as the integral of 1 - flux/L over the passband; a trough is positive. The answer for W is -0.35 nm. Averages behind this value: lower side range 8.68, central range 8.54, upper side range 7.24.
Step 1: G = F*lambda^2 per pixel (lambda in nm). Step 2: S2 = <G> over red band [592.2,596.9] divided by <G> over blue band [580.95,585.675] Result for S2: 1.0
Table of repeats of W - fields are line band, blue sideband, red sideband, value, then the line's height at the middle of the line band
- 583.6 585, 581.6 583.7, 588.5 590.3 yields -0.064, 8.41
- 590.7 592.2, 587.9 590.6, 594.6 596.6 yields -0.124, 7.9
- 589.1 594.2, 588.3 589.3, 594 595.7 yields -0.264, 7.81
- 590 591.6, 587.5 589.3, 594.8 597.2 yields -0.086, 8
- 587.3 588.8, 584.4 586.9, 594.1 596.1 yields 0.006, 8.57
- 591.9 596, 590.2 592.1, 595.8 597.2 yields -0.032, 8.57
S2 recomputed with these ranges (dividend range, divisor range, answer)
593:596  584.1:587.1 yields 1.05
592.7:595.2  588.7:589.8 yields 1.41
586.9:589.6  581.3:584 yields 0.92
